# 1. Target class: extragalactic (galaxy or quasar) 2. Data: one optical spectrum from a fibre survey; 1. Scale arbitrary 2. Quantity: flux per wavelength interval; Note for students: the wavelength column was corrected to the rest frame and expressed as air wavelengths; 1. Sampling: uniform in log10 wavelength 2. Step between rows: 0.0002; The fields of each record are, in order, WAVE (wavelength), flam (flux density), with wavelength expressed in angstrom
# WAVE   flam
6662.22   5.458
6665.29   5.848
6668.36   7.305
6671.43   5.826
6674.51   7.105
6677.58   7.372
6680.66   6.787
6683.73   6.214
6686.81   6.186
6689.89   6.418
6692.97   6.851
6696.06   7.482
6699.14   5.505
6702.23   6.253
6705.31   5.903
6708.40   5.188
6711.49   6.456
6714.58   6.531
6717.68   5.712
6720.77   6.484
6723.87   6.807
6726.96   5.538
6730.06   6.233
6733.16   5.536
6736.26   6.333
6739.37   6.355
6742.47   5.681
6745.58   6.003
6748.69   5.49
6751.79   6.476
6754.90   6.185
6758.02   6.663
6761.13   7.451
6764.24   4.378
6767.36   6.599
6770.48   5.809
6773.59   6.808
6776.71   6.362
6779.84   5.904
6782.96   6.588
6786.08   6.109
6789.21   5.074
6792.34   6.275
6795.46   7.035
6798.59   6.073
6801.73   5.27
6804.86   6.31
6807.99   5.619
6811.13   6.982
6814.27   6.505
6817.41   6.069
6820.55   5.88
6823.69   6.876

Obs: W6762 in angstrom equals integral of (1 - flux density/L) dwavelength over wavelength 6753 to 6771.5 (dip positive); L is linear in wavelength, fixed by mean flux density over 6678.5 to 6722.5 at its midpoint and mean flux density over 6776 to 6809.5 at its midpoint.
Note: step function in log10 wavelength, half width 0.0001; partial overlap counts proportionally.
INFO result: -0.2 angstrom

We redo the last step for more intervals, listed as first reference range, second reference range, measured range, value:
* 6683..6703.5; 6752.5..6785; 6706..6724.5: 0.7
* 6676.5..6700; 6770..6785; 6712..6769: 2.7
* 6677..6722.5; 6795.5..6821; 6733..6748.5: 0.7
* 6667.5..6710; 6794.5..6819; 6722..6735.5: 0.7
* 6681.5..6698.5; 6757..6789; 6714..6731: 0.6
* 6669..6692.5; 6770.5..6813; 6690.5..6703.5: 0.0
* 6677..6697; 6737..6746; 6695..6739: 1.4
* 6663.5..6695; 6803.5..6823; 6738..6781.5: 1.6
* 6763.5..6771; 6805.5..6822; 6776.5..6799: -0.9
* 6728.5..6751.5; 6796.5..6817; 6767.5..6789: -0.5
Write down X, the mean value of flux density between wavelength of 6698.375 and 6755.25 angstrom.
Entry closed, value 6.04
